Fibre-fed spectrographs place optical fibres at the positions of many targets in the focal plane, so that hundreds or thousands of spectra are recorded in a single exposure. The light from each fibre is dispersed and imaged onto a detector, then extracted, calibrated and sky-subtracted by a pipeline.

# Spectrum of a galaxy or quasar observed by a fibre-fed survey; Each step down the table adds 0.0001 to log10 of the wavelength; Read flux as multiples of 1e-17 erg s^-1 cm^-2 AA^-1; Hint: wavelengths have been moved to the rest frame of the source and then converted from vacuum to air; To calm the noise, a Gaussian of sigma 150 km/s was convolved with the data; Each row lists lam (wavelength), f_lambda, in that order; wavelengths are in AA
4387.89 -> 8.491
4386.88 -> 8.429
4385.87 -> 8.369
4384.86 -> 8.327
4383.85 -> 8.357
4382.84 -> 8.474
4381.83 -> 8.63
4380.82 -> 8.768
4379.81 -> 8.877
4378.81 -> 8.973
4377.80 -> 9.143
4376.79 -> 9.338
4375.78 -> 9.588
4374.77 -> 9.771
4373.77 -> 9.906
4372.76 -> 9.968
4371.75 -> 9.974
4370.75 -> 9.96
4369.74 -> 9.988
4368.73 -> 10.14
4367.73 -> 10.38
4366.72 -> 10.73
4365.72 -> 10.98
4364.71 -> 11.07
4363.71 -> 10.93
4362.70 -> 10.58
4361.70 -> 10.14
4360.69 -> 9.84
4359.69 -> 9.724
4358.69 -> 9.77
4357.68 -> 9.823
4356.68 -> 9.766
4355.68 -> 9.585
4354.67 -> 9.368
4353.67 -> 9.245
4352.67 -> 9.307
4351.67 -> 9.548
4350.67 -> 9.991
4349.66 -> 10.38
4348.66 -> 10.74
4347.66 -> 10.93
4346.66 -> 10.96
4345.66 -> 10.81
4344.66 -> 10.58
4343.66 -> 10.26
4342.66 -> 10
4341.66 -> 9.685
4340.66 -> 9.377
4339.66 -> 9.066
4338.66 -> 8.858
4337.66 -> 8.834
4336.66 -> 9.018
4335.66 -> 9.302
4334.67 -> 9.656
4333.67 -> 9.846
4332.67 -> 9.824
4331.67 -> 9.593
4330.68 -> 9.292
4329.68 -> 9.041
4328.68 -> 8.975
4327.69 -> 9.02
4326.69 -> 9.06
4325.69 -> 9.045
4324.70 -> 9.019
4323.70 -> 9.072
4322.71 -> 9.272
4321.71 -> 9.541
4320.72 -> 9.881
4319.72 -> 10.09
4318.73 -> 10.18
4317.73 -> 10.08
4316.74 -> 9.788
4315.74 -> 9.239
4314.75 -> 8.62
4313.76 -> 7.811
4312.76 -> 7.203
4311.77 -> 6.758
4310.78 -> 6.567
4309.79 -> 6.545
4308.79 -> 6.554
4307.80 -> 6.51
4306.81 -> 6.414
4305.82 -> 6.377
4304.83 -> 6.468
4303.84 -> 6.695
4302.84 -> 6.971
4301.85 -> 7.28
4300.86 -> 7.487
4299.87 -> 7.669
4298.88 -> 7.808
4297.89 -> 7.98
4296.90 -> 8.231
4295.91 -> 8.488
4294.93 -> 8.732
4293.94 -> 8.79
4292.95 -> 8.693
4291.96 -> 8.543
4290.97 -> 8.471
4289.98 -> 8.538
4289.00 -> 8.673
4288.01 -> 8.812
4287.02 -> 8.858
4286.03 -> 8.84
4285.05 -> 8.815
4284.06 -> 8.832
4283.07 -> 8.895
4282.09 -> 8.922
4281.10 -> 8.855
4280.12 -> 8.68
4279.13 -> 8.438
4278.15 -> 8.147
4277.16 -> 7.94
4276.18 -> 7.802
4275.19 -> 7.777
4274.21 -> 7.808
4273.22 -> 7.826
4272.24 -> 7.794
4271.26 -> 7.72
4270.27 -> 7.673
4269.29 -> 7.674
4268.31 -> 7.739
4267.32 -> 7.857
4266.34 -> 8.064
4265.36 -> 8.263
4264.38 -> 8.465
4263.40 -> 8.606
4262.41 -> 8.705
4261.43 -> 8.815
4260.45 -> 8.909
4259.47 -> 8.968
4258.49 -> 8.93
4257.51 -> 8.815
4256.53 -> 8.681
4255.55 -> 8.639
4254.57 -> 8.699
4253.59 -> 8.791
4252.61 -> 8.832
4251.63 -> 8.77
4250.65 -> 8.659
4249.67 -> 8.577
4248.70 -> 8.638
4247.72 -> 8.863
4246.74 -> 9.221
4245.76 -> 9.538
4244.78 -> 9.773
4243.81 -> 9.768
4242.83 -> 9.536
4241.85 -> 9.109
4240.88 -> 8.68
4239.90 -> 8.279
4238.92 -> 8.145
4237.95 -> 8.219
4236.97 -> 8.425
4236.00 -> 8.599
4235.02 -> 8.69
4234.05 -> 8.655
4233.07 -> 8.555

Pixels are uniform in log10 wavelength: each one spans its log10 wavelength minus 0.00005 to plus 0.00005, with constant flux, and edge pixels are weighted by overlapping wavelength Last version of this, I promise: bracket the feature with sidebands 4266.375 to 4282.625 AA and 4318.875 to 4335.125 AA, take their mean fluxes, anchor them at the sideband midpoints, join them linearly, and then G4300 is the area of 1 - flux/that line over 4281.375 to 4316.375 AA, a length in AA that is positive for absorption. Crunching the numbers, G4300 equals 3.03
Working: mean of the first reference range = 8.05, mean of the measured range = 7.9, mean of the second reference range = 9.41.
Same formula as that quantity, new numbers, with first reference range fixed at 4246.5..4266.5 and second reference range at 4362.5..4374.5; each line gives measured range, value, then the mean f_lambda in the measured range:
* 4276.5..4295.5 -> 1.04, 8.65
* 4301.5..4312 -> 3.13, 6.64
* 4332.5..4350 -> 0.13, 9.9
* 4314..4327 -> 0.31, 9.43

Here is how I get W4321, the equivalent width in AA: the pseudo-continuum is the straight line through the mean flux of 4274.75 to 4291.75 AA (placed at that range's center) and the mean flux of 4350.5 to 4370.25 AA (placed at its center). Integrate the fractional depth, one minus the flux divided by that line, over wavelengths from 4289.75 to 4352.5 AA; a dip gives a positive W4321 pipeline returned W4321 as 3.4 AA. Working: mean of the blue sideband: 8.55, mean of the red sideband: 10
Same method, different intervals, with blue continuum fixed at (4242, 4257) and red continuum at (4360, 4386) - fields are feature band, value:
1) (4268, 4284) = 1.8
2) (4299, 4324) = 3.7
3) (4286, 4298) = 0.8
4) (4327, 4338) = 0.2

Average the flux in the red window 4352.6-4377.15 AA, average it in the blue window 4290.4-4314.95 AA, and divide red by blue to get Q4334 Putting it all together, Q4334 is 1.3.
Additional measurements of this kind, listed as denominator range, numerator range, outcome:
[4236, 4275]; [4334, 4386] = 1.14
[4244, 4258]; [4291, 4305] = 0.89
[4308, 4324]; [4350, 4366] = 1.17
